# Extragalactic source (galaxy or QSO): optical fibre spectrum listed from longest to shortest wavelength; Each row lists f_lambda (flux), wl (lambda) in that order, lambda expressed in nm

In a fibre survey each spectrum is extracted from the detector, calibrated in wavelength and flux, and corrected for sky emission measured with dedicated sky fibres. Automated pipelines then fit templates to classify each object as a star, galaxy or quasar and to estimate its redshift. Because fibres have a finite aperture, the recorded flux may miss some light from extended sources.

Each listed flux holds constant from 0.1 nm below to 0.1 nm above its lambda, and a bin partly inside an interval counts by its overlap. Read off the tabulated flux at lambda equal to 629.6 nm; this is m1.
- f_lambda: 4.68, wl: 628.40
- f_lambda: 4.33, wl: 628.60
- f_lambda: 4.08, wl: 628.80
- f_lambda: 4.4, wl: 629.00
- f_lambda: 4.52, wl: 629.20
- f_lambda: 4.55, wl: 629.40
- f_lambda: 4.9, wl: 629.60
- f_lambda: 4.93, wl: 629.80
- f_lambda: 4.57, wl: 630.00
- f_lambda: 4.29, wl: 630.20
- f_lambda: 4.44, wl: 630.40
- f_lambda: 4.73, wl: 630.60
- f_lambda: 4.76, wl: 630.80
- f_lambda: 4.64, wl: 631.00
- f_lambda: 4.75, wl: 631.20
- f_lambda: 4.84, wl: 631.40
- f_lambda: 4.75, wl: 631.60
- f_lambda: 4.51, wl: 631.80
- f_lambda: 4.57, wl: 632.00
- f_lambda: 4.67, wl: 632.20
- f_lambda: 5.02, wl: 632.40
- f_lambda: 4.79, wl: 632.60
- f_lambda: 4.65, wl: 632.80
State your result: 4.9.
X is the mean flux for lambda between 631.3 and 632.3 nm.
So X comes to 4.67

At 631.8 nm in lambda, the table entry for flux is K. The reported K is 4.51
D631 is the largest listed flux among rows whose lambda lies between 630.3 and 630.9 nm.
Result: 4.76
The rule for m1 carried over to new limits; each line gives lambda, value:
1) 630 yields 4.57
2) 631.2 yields 4.75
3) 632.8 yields 4.65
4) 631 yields 4.64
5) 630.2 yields 4.29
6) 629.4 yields 4.55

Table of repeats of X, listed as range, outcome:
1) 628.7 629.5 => 4.39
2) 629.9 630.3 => 4.43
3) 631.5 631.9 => 4.63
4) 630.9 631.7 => 4.75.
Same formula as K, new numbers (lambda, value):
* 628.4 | 4.68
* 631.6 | 4.75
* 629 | 4.4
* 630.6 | 4.73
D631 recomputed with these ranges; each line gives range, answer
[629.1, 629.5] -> 4.55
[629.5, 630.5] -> 4.93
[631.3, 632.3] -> 4.84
